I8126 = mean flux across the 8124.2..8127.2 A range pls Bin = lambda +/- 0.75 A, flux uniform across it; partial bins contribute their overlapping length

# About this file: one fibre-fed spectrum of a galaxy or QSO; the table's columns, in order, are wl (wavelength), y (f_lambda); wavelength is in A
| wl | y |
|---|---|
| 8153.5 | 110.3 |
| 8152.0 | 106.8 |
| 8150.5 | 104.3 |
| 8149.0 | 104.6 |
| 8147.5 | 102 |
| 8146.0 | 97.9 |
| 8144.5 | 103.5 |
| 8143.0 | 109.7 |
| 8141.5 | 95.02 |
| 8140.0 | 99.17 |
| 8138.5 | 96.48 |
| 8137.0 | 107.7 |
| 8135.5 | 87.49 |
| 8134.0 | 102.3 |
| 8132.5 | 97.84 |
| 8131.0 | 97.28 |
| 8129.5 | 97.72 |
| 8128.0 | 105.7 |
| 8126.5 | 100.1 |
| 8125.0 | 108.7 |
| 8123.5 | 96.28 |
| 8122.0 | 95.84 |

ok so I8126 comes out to 104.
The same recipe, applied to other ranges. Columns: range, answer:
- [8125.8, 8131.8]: 100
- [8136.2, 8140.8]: 101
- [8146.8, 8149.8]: 103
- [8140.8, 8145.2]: 103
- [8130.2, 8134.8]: 99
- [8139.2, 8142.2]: 97.1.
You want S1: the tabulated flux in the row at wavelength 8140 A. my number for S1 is 99.17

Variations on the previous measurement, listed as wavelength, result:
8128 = 105.7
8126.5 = 100.1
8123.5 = 96.28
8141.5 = 95.02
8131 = 97.28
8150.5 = 104.3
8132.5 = 97.84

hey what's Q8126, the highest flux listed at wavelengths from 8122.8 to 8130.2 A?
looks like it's 108.7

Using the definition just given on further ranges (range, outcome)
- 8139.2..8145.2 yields 109.7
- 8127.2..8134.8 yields 105.7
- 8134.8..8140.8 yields 107.7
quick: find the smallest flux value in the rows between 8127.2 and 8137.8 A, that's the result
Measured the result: 87.49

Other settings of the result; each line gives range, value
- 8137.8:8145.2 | 95.02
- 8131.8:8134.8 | 97.84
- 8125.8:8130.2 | 97.72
